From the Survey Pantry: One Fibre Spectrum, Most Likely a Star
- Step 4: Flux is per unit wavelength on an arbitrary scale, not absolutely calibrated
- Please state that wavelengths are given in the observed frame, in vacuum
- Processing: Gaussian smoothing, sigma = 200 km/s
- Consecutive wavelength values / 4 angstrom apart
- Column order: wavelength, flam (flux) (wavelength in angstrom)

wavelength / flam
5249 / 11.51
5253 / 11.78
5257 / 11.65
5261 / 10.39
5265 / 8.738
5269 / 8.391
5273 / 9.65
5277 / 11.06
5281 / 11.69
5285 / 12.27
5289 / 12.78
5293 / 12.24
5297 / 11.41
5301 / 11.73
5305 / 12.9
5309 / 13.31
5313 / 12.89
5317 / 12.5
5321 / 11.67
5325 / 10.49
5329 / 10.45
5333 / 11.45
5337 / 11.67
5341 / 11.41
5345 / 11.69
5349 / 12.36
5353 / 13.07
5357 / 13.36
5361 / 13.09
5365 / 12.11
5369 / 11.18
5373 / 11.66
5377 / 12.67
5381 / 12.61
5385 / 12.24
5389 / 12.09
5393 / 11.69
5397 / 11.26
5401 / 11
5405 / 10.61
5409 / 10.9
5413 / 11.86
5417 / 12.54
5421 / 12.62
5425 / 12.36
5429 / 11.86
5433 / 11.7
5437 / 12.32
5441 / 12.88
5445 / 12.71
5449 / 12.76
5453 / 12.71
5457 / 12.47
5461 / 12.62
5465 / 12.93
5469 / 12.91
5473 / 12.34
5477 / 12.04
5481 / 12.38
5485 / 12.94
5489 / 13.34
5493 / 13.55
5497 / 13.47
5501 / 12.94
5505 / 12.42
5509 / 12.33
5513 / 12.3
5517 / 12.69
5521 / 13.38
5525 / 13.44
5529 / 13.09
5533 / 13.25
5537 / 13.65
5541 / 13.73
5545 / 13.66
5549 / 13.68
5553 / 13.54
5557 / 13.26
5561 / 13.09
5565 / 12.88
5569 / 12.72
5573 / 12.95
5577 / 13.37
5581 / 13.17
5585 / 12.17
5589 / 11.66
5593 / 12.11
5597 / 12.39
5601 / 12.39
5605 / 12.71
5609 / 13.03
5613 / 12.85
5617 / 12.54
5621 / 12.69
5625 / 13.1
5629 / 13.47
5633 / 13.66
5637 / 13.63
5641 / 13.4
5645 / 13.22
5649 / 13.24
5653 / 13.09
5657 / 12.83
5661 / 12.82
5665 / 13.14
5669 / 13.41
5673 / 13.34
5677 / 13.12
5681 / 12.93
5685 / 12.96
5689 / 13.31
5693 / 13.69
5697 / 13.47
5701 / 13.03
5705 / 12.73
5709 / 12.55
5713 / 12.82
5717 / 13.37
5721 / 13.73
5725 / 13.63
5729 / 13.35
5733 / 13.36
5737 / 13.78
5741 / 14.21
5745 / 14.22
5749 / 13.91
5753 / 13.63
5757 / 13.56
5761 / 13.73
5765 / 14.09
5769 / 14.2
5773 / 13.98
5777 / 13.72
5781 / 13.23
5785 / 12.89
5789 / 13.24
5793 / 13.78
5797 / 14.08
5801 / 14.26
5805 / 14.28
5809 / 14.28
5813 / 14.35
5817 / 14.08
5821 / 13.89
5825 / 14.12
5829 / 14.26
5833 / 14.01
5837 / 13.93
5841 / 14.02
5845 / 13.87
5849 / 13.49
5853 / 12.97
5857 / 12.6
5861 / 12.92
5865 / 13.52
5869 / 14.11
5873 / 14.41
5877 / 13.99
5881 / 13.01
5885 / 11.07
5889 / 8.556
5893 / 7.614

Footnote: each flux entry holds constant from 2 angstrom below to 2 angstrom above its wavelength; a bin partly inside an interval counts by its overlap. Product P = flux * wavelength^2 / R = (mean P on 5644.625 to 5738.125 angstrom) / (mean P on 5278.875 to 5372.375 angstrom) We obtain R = 1.2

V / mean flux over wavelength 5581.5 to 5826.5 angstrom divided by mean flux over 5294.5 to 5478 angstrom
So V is 1.10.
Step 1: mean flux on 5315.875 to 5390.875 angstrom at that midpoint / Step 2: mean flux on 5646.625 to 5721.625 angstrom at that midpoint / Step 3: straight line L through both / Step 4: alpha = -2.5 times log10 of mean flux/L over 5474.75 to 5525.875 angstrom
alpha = -0.03 mag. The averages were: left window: 12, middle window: 12.8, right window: 13.1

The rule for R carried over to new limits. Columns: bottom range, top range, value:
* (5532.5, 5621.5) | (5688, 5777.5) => 1.11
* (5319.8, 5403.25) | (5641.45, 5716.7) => 1.24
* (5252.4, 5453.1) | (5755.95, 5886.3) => 1.37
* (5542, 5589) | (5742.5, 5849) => 1.15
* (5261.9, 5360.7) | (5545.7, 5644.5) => 1.23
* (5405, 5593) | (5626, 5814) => 1.15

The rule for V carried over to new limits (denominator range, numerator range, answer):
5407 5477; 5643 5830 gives 1.10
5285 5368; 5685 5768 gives 1.11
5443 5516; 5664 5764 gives 1.05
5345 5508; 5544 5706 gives 1.05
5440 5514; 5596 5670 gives 1.02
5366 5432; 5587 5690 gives 1.10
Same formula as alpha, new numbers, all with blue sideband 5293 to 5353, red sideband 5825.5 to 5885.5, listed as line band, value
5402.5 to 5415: 0.10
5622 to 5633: -0.04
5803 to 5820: -0.06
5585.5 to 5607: 0.04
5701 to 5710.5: 0.03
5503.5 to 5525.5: -0.02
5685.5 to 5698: -0.03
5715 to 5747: -0.04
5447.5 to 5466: -0.03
